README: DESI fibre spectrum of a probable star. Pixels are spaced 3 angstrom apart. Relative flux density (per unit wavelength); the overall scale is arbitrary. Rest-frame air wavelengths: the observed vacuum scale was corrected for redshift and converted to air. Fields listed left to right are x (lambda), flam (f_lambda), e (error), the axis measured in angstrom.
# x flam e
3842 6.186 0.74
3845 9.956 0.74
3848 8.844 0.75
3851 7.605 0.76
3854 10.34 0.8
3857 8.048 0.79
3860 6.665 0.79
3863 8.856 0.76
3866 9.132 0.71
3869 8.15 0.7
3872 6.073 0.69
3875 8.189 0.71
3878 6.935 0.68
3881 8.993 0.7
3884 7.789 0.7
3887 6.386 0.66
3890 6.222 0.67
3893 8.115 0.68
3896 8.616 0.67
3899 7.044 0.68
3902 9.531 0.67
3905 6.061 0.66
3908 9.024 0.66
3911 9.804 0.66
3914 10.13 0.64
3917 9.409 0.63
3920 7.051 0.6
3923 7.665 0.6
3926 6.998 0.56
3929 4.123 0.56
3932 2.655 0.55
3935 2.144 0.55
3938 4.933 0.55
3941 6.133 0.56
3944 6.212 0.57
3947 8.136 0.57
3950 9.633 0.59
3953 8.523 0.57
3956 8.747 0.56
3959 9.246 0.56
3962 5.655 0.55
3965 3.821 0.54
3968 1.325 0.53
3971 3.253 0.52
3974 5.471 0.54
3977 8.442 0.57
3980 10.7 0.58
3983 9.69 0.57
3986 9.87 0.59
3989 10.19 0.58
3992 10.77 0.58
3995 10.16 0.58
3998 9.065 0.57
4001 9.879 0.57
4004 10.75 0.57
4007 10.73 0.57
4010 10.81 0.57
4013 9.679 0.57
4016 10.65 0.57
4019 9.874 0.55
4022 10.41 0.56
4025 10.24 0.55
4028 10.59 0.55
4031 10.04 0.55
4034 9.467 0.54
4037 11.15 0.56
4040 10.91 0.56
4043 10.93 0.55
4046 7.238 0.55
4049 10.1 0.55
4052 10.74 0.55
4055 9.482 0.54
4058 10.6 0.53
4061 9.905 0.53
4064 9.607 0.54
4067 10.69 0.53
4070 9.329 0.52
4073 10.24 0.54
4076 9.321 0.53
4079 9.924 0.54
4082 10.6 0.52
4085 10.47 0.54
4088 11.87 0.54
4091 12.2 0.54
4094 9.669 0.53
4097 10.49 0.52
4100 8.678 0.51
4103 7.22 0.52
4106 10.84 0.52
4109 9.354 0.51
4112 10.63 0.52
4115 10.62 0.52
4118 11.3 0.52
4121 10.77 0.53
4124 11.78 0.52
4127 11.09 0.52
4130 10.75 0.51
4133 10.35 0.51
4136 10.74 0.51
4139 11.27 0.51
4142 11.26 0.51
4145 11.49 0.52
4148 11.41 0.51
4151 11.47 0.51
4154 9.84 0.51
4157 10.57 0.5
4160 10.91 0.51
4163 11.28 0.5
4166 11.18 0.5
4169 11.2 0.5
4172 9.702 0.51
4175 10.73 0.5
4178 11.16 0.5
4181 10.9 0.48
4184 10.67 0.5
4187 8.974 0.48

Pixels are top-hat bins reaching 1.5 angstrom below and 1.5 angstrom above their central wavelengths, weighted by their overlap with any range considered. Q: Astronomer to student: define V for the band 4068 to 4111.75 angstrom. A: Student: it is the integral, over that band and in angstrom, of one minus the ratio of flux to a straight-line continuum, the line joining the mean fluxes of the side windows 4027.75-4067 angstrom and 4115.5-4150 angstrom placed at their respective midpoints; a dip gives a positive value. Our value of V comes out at 2.2 angstrom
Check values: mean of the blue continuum 10.1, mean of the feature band 10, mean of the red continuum 11.1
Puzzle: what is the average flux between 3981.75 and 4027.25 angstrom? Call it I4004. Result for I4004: 10.2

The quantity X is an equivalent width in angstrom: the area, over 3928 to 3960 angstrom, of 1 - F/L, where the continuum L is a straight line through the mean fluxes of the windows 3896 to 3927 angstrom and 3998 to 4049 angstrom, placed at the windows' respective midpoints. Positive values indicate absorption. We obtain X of 9.0 angstrom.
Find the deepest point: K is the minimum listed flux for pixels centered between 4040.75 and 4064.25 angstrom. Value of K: 7.238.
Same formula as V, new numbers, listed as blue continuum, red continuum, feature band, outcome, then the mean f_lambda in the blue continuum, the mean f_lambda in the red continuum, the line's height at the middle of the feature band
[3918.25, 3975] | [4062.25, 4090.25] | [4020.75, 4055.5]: -4.5 angstrom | 5.9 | 10.3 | 8.99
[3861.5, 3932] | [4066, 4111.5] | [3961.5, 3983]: 7.1 angstrom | 7.73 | 10.1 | 8.65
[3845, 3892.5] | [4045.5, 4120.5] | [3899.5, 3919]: -1.1 angstrom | 7.95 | 10.1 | 8.36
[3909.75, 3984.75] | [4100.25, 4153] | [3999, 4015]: -4.5 angstrom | 6.8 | 10.7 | 8.09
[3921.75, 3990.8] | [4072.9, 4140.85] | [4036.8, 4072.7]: -3.5 angstrom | 6.69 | 10.5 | 9.15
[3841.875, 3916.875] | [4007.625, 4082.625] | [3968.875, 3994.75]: 2.6 angstrom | 8.17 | 10.1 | 9.36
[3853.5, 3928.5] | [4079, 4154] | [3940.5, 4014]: 5.9 angstrom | 7.97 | 10.6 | 8.99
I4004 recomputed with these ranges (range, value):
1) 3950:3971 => 6.25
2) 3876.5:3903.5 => 7.74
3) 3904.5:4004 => 7.49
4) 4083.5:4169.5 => 10.7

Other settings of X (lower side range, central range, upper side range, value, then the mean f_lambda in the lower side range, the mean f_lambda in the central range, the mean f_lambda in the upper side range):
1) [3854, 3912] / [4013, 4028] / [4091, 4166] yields -1.3 angstrom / 7.92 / 10.3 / 10.6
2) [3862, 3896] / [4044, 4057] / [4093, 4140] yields 0.2 angstrom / 7.74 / 9.5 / 10.3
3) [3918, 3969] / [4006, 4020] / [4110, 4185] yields -4.7 angstrom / 6.14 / 10.4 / 10.9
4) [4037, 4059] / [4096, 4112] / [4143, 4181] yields 1.6 angstrom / 10.1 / 9.4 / 10.9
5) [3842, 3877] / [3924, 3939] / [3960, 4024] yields 7.4 angstrom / 8.24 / 4.26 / 8.65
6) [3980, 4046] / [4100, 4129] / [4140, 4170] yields 1.4 angstrom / 10.2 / 10.3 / 11.1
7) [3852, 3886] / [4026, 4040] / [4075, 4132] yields -1.0 angstrom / 8.07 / 10.4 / 10.4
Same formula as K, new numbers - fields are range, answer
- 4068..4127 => 7.22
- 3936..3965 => 3.821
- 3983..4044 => 9.065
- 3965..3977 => 1.325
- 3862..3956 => 2.144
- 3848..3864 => 6.665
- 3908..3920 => 7.051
